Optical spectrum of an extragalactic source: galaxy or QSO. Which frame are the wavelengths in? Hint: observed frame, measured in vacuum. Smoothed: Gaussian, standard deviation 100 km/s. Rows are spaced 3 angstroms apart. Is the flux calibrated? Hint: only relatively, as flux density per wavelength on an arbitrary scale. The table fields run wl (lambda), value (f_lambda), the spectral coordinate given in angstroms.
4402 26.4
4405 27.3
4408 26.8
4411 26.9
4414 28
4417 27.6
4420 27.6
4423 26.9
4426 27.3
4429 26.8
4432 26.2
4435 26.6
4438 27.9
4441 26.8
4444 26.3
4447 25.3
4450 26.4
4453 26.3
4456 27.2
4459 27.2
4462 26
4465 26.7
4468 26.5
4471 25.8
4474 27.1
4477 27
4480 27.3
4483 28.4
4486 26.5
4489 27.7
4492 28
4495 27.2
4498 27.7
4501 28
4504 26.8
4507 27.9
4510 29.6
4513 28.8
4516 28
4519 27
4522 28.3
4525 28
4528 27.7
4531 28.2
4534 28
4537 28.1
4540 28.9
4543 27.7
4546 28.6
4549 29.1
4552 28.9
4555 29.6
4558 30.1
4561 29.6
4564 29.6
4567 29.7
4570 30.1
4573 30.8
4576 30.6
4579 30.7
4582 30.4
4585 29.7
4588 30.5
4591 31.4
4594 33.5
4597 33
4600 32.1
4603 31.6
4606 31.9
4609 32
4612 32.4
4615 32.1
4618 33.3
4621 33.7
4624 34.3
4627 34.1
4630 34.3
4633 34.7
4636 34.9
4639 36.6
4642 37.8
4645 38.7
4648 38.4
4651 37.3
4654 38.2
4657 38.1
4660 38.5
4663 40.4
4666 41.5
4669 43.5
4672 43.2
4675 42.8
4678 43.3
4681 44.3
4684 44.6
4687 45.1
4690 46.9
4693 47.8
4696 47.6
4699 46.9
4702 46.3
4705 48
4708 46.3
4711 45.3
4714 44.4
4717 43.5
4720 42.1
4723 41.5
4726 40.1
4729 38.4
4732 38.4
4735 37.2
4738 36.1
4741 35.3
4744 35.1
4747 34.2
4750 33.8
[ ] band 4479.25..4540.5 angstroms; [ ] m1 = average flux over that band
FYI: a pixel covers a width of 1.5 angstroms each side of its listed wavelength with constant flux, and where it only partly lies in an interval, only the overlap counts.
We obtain 27.9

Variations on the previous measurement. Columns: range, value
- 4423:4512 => 27.1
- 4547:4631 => 31.4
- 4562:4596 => 30.7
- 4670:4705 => 45.4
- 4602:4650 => 34.5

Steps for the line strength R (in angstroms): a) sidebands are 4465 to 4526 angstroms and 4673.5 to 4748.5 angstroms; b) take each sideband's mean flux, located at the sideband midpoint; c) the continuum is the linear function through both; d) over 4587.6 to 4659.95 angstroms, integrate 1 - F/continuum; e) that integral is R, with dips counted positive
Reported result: 3.9 angstroms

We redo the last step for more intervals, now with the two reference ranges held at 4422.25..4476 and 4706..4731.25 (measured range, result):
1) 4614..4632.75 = 1.7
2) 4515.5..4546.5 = 3.4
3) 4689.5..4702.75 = -1.9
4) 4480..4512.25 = 1.8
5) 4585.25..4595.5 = 1.0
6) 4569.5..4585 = 1.7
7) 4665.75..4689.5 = -2.1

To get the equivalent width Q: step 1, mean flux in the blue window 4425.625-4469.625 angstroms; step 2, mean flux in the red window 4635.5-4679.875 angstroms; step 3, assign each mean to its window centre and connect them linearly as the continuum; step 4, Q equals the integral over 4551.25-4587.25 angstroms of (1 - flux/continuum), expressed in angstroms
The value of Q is 4.4 angstroms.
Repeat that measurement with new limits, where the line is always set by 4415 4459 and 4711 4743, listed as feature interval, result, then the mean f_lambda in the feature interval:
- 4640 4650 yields -0.5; 38.2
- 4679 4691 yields -2.2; 45.1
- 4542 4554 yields 1.2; 28.7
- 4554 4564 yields 0.8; 29.8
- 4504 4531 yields 2.1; 28.1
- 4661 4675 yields -1.8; 42.1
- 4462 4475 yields 0.8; 26.4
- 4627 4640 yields 0.3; 35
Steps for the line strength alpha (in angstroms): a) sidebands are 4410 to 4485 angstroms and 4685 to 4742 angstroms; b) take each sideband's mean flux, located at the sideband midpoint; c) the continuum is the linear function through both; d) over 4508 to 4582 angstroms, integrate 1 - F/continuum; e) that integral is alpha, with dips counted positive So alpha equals 8.6 angstroms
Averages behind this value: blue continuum 26.9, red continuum 43.1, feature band 29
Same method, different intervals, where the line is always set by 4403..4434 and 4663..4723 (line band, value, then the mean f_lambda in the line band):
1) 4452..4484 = 3.63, 26.8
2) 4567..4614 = 8.39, 31.3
